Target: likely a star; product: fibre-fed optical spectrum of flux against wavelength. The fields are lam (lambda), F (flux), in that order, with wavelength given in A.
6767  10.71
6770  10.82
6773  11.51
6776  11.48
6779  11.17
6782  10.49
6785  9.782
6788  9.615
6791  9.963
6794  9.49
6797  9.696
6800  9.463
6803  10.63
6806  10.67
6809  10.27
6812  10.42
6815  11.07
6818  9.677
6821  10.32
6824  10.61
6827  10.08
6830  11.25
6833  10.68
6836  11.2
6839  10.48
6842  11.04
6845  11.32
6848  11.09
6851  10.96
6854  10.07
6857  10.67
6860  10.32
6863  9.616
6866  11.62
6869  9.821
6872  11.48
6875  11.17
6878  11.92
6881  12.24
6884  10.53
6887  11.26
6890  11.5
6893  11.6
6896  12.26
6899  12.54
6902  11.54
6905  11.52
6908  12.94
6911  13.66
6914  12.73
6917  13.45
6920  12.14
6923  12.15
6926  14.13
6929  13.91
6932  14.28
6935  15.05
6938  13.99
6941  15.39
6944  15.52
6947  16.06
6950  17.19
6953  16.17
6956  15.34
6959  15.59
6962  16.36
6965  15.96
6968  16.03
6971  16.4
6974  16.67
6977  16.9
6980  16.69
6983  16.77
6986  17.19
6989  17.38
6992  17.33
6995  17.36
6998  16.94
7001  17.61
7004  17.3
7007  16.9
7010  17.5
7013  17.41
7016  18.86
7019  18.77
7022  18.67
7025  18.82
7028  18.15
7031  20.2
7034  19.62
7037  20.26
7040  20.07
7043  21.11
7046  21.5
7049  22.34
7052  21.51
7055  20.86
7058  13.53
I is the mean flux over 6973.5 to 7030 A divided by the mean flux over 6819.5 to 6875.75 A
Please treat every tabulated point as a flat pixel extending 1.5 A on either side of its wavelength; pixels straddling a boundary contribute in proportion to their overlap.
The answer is 1.64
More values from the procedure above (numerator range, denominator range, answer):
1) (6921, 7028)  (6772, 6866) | 1.56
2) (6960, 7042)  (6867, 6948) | 1.39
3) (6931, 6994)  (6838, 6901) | 1.45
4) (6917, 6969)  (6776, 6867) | 1.43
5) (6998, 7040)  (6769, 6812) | 1.78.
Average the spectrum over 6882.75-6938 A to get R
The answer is 12.7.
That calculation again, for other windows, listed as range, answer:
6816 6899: 10.9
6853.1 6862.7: 10.3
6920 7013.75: 16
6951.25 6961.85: 15.8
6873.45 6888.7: 11.4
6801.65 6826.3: 10.4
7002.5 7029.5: 18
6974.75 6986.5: 16.8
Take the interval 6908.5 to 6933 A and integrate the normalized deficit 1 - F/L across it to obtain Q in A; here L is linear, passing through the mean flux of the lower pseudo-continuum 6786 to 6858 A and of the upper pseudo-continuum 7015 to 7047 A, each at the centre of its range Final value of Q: 2.5 A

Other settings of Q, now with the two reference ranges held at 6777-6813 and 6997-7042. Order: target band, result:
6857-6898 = 6.4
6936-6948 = 0.3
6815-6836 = 1.4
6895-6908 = 1.9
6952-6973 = 0.5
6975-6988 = 0.2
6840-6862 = 2.7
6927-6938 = 0.7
